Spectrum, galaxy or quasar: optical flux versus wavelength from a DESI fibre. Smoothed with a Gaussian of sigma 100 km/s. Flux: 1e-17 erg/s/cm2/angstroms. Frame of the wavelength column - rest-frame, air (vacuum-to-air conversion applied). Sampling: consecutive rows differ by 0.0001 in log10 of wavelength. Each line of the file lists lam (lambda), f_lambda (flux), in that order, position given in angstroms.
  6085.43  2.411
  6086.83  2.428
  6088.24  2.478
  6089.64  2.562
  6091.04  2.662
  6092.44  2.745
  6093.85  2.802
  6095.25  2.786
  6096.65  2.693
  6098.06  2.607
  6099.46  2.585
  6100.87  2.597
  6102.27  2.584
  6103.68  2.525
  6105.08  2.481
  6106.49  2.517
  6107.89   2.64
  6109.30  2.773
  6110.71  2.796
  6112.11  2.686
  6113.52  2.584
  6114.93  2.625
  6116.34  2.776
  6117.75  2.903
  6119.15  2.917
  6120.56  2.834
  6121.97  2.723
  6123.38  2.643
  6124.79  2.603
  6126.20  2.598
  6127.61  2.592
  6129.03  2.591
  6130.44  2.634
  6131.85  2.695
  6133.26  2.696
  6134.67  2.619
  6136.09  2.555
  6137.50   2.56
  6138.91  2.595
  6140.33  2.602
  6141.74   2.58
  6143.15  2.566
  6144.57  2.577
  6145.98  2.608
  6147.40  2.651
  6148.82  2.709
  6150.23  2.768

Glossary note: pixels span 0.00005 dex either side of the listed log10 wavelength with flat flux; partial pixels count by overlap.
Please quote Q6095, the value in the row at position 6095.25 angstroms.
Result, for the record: 2.786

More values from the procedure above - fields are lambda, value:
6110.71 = 2.796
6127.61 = 2.592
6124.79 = 2.603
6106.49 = 2.517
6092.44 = 2.745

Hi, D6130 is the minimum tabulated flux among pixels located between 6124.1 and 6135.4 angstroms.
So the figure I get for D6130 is 2.591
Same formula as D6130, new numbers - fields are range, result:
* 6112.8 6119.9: 2.584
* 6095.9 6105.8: 2.481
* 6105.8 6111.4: 2.517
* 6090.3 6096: 2.662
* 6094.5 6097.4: 2.693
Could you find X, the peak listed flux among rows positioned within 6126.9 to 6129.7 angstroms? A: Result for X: 2.592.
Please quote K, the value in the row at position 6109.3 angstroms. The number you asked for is 2.773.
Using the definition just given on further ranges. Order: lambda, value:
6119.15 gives 2.917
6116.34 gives 2.776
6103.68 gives 2.525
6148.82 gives 2.709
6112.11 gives 2.686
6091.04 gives 2.662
